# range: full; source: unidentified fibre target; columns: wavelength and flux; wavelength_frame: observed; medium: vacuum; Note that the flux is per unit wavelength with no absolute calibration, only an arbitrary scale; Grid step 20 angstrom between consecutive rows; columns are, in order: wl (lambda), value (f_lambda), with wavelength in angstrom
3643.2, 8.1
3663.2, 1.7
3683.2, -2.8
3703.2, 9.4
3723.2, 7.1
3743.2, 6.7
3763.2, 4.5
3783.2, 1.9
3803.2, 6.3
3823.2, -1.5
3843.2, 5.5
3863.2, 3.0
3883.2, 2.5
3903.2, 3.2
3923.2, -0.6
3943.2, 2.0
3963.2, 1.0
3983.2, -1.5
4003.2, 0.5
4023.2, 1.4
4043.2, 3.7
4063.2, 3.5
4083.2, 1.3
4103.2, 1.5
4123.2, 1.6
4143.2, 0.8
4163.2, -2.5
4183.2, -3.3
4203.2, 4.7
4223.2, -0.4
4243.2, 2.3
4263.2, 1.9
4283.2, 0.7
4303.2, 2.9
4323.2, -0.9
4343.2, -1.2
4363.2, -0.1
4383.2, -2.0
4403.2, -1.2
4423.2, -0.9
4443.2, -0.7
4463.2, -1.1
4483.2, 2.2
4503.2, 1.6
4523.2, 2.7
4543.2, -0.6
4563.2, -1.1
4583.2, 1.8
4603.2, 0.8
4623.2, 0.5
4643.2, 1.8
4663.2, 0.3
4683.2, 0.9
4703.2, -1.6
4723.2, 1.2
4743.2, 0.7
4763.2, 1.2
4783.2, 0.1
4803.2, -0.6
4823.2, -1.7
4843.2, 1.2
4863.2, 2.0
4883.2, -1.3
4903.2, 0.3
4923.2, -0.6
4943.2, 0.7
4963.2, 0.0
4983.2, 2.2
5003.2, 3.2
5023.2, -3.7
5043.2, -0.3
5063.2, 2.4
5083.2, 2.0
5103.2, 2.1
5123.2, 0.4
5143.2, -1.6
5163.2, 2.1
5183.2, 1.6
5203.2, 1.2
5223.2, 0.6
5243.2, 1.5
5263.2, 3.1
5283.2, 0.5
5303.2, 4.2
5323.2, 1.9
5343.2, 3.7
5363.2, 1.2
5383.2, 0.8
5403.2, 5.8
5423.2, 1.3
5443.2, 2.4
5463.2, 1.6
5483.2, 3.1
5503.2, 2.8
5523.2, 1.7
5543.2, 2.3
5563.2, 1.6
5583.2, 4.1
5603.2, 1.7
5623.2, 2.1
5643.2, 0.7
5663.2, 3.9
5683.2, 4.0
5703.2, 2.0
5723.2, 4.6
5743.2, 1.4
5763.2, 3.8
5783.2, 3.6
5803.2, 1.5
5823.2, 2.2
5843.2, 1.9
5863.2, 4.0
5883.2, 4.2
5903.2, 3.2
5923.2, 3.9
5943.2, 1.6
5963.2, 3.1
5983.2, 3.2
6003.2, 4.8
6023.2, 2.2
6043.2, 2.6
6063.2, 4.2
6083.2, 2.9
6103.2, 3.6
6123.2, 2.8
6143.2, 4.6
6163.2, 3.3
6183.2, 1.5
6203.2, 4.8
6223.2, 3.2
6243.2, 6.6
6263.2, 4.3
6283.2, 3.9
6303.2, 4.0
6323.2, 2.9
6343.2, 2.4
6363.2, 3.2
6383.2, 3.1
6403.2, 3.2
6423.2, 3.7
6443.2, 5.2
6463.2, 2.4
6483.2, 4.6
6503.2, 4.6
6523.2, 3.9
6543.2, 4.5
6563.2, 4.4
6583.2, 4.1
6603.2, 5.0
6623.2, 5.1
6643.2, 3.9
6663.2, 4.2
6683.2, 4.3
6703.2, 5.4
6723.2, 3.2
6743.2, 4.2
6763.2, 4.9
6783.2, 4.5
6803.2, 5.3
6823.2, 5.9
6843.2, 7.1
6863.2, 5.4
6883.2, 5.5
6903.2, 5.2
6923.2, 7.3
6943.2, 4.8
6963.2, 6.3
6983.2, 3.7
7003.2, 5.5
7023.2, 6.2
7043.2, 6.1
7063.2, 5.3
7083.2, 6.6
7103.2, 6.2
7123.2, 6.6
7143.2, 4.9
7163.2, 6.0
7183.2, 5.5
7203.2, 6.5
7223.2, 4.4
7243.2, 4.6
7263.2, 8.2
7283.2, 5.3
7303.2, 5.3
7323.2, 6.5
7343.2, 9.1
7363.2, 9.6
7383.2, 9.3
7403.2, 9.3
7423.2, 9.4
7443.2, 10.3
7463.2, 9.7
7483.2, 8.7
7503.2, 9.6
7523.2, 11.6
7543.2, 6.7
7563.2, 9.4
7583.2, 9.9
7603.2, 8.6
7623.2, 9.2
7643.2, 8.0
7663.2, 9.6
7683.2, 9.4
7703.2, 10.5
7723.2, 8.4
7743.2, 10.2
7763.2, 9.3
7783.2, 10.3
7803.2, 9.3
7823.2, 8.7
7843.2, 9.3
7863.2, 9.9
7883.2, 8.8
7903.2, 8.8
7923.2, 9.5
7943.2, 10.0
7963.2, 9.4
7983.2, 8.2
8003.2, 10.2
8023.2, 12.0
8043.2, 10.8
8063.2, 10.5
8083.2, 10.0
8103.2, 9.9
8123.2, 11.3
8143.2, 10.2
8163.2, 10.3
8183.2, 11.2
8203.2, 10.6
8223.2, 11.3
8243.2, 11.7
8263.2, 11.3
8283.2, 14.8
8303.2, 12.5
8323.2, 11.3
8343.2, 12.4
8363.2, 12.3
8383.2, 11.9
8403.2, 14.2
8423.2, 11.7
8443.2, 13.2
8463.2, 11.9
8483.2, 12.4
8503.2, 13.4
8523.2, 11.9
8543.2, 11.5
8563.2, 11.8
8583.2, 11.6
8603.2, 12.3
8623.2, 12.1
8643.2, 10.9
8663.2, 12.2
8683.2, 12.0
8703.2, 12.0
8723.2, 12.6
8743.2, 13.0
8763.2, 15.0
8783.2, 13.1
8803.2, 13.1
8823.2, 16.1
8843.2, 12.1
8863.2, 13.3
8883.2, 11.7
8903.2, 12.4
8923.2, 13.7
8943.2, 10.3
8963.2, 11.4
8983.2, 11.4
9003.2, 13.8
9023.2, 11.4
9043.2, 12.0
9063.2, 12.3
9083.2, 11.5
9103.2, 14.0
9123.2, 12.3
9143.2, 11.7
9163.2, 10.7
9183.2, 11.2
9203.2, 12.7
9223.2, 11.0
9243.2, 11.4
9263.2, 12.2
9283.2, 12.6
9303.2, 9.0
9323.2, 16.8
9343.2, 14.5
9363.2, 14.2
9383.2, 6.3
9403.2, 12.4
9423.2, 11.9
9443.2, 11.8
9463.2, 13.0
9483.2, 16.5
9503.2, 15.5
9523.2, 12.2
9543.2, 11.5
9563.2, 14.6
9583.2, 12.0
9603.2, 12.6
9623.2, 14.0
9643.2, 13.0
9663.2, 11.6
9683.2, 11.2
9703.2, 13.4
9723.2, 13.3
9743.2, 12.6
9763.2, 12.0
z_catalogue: 0.838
